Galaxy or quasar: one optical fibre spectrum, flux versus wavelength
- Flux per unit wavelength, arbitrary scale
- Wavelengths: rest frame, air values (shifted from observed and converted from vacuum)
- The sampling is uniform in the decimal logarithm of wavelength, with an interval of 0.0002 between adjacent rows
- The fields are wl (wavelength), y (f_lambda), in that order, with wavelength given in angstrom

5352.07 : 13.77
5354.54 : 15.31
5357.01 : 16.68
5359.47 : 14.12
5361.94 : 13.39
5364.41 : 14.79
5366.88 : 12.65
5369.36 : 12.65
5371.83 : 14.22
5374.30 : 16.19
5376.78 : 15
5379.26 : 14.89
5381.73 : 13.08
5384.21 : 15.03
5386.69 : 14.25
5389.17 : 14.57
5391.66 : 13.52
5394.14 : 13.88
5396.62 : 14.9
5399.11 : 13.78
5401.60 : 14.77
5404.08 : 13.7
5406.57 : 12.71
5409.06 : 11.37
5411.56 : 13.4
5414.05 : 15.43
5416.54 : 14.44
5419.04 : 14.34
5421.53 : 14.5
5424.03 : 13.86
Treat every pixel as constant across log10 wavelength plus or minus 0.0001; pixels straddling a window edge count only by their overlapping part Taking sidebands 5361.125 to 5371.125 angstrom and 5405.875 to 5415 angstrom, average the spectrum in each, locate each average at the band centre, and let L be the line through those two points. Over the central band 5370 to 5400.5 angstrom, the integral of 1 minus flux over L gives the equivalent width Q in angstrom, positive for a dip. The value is -2.5 angstrom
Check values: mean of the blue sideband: 13.4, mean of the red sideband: 13.2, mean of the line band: 14.4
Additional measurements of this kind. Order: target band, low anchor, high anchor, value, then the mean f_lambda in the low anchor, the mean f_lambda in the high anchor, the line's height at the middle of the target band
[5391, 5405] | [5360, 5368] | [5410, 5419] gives 0.0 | 13.7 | 14.3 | 14.1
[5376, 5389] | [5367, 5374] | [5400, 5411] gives -0.9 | 13.7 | 13.2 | 13.5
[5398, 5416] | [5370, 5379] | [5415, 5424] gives 1.1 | 14.9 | 14.4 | 14.5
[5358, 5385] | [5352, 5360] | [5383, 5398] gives 1.1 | 15.2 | 14.3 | 14.8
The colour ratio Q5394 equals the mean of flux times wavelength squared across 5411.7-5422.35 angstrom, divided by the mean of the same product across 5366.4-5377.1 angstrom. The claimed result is 1.0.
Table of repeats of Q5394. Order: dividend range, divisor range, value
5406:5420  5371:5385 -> 0.94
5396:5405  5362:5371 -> 1.08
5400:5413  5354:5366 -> 0.91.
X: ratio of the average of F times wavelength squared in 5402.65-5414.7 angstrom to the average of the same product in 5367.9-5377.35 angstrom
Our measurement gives 0.93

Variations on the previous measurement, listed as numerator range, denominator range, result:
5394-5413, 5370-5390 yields 0.94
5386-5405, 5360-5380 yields 1.01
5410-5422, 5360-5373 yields 1.08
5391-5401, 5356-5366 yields 0.98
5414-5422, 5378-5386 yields 1.03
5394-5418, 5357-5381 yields 0.98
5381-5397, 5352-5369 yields 1.00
